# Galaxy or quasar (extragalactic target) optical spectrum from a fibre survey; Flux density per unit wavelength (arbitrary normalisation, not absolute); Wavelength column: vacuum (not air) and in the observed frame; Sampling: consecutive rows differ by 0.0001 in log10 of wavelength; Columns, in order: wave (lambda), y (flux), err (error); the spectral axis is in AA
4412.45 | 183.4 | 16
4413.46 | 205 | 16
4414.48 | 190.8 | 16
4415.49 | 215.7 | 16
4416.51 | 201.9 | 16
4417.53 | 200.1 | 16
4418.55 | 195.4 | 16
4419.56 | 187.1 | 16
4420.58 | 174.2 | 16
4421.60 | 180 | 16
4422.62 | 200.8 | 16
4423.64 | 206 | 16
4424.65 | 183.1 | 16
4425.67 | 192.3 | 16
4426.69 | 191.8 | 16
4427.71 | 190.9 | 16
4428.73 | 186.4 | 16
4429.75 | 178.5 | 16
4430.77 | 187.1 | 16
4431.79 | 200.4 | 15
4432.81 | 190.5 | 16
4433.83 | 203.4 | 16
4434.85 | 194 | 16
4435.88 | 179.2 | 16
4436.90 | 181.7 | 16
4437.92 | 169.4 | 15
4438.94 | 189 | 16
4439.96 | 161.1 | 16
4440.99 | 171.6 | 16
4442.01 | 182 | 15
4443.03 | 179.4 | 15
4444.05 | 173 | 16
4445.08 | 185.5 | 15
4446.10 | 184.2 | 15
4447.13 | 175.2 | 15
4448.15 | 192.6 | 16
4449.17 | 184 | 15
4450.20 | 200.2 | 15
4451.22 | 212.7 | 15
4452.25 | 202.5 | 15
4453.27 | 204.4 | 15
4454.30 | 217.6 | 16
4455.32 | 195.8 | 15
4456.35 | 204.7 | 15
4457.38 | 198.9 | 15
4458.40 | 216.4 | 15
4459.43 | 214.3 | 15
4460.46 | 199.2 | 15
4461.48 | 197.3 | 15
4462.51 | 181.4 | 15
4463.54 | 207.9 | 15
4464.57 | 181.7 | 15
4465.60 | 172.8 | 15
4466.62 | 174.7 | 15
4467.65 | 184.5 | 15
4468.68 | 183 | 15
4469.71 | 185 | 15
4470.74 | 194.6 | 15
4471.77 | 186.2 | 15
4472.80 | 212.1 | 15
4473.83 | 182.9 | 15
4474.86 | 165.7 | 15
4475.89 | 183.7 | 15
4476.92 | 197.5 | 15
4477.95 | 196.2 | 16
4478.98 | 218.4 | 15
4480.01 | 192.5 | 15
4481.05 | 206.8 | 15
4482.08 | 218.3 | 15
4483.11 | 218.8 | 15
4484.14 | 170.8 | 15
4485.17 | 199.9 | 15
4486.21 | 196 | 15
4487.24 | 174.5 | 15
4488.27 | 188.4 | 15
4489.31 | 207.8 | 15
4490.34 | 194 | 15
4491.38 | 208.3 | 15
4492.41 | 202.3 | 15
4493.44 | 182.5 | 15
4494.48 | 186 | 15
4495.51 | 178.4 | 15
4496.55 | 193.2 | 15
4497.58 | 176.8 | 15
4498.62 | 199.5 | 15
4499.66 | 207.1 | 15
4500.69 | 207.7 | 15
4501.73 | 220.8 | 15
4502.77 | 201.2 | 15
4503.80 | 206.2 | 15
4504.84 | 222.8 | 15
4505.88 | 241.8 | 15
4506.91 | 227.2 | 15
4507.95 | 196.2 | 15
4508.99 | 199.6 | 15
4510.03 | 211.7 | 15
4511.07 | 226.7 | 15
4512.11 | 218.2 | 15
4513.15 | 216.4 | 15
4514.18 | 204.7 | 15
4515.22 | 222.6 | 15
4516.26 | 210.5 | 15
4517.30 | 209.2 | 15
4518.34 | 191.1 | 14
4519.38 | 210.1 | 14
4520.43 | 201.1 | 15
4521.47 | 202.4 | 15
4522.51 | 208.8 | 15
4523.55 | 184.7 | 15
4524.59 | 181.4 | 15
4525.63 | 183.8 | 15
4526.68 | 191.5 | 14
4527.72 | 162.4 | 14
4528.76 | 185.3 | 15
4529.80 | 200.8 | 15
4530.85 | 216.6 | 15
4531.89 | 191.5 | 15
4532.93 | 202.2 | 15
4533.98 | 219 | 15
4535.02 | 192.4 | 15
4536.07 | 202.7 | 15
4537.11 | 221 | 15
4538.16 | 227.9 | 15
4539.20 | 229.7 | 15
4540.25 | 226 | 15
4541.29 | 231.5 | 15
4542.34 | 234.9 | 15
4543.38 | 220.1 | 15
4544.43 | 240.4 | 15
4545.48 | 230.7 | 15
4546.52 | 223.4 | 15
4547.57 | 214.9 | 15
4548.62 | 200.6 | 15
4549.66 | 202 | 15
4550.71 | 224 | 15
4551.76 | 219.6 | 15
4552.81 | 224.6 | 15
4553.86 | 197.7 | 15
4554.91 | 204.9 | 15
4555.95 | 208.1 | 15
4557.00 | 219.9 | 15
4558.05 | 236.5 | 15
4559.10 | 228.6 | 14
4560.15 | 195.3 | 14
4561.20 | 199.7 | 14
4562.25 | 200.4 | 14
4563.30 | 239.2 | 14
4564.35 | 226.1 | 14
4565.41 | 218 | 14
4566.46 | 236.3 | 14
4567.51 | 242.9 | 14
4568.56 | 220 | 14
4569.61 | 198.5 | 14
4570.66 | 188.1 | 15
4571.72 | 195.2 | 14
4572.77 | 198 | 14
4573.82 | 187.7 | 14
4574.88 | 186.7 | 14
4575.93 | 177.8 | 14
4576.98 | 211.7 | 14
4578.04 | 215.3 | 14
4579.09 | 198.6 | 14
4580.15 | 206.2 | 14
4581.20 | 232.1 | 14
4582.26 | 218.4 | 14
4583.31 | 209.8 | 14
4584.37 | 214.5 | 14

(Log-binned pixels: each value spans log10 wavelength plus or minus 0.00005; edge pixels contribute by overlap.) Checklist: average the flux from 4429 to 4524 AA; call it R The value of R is 197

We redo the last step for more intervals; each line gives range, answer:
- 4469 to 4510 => 199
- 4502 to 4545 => 209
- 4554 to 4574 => 213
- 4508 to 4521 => 210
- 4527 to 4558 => 213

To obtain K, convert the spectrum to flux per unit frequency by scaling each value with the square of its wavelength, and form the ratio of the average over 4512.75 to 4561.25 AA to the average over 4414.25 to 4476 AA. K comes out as 1.1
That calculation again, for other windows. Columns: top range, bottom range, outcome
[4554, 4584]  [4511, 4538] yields 1.06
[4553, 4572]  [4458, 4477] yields 1.18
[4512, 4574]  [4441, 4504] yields 1.12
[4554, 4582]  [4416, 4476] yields 1.17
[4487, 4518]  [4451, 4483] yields 1.06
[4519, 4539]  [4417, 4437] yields 1.10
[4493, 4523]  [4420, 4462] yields 1.11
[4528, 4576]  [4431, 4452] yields 1.20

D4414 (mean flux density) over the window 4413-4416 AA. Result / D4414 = 204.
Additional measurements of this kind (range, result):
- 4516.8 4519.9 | 203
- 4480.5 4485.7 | 203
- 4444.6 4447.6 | 182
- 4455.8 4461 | 207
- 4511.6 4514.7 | 214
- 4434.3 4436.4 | 186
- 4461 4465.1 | 192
